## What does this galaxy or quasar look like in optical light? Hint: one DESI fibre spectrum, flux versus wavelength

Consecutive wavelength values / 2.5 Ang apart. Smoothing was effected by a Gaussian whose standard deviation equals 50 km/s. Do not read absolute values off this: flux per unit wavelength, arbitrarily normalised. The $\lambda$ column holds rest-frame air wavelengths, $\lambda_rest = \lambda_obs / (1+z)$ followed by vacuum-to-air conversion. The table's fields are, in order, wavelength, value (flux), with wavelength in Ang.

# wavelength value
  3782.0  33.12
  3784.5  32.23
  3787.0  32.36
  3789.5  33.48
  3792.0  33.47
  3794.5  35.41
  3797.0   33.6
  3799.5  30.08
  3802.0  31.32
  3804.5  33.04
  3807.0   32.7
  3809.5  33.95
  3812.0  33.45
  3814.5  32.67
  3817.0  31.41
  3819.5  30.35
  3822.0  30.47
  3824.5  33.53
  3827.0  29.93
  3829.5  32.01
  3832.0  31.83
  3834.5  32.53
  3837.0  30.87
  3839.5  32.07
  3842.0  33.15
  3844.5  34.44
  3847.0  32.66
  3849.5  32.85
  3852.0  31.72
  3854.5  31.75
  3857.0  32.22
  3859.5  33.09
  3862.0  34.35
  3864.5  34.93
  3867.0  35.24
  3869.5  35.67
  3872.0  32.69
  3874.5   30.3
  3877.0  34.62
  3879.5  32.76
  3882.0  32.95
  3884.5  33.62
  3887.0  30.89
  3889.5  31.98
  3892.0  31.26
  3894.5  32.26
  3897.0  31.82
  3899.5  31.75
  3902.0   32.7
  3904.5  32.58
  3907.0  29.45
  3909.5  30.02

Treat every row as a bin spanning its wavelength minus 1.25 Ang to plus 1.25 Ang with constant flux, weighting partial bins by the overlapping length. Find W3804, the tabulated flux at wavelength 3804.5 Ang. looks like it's 33.04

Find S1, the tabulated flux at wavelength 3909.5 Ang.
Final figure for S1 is 30.02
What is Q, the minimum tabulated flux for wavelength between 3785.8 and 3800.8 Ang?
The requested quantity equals 30.08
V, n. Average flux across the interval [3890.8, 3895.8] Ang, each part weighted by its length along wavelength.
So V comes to 31.8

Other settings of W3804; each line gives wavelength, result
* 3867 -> 35.24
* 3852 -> 31.72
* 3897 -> 31.82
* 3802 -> 31.32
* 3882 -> 32.95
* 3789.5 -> 33.48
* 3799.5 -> 30.08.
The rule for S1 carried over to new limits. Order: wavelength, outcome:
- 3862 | 34.35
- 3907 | 29.45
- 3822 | 30.47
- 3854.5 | 31.75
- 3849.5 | 32.85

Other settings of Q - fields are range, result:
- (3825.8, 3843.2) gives 29.93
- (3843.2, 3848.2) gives 32.66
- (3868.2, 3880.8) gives 30.3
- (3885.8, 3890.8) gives 30.89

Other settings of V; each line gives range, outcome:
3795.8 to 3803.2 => 31.7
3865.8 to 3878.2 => 33.7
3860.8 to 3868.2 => 34.8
